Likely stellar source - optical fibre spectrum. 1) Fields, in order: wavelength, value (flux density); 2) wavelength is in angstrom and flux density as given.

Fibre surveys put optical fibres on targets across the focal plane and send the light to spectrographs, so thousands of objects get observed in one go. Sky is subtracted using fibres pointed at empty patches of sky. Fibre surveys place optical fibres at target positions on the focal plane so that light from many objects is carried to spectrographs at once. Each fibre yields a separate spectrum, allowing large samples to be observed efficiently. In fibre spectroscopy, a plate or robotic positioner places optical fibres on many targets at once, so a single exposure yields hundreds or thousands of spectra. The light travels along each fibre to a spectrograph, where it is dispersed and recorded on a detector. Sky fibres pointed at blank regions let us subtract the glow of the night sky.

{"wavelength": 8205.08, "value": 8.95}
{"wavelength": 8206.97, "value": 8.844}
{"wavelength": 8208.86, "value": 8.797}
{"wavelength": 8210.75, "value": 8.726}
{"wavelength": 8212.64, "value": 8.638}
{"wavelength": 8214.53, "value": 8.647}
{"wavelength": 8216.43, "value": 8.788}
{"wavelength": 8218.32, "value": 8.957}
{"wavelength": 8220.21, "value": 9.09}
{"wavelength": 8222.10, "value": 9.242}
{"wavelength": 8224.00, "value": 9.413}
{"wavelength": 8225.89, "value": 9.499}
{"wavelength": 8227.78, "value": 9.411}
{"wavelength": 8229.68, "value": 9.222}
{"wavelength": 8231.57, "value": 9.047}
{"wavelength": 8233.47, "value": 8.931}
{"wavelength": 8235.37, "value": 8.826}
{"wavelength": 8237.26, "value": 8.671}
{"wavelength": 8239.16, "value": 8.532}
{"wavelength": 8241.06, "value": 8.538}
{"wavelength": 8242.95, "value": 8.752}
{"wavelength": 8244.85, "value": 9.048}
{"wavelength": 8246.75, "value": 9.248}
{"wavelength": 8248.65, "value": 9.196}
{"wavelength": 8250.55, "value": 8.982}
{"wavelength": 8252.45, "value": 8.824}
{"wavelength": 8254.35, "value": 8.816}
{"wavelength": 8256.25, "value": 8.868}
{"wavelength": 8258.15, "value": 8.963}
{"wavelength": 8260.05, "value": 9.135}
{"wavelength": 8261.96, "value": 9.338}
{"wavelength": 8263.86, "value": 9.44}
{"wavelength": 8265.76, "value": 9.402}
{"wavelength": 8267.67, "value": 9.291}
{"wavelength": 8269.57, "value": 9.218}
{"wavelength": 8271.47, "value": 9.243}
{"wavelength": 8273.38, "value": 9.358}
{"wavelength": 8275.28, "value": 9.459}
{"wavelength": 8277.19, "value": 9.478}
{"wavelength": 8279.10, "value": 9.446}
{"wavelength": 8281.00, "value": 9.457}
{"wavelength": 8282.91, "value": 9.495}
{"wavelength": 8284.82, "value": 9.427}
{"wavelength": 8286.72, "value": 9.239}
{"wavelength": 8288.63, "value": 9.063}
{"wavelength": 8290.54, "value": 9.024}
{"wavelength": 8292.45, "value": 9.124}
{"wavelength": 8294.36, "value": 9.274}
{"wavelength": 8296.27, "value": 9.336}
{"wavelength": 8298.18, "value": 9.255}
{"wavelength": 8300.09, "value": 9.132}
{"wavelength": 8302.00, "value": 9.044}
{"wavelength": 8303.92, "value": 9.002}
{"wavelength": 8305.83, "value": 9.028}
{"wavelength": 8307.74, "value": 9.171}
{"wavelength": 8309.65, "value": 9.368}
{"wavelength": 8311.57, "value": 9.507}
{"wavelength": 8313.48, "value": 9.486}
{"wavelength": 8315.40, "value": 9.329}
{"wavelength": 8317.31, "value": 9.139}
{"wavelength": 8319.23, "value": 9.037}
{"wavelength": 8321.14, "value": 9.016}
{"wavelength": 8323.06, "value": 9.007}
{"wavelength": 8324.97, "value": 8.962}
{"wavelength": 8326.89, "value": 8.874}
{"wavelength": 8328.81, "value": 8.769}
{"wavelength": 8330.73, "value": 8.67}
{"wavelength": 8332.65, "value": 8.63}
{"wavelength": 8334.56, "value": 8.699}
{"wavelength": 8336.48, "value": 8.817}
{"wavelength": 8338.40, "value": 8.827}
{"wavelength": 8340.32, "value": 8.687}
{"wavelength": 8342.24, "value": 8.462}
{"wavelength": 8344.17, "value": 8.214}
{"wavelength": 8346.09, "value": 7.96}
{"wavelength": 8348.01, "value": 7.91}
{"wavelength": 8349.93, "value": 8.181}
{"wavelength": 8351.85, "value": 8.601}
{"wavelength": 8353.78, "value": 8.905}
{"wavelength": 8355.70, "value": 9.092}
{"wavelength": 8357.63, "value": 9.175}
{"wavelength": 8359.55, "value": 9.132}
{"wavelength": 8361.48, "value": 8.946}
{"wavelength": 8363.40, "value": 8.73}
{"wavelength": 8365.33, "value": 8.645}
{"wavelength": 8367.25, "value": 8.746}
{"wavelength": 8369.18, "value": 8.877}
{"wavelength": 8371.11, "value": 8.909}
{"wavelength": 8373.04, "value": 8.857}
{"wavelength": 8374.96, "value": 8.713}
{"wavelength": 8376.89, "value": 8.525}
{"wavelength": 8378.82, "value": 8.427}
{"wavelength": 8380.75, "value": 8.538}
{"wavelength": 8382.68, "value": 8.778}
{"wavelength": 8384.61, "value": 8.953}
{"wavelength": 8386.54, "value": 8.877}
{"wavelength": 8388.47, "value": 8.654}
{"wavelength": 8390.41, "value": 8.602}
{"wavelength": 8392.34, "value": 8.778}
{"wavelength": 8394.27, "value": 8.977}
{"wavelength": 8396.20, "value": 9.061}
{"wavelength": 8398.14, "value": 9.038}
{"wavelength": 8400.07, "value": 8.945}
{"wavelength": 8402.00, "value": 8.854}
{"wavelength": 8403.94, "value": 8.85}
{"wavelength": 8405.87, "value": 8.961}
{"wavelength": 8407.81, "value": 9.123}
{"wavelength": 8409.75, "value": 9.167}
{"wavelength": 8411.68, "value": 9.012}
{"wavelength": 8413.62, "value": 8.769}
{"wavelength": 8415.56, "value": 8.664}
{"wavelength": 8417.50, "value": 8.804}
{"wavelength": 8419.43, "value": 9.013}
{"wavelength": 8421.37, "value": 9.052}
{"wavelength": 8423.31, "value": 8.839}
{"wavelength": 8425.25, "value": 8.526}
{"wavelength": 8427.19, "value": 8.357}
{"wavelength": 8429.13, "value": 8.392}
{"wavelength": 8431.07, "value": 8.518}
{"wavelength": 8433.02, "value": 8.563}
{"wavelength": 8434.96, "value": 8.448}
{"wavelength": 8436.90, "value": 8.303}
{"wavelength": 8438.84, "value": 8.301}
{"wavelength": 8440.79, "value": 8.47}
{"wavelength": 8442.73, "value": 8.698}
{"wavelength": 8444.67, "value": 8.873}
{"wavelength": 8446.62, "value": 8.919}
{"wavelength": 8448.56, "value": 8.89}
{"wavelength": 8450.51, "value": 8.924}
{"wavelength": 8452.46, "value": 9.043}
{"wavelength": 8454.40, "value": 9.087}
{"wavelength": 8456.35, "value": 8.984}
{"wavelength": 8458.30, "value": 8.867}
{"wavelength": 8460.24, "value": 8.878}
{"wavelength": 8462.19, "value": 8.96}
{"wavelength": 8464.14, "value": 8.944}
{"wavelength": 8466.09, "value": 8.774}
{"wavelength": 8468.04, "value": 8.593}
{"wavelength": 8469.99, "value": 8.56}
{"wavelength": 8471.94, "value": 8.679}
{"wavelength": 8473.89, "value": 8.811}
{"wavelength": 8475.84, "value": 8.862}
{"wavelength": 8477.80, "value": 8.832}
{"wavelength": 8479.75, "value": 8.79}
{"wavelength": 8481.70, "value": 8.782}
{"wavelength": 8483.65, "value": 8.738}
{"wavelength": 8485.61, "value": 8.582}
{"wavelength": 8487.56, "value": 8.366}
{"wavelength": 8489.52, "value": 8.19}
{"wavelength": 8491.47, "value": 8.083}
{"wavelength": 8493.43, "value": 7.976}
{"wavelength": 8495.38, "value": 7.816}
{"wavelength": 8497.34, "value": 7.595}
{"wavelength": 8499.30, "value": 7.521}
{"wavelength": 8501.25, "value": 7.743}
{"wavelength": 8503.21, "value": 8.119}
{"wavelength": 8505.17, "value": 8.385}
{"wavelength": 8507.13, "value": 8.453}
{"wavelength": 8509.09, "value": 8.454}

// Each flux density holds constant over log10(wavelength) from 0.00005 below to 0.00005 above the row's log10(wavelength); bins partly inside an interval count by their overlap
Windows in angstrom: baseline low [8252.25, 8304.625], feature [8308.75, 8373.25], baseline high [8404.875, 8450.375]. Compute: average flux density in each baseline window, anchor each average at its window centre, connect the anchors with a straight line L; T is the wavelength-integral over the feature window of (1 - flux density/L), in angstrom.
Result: 1.4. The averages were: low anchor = 9.23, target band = 8.83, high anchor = 8.73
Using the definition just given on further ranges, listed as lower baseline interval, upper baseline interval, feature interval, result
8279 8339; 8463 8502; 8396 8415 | -0.53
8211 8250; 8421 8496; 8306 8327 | -0.77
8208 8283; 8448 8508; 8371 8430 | -0.59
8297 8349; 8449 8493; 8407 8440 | 0.34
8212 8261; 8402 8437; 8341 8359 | 0.65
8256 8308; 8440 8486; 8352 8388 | 0.88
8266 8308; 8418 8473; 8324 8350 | 1.52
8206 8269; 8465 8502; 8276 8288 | -0.70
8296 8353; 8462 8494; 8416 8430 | -0.01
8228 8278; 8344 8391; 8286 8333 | -1.17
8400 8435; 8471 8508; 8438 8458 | -0.54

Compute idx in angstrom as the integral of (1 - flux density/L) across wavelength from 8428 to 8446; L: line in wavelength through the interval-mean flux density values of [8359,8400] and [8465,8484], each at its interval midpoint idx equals 0.52 angstrom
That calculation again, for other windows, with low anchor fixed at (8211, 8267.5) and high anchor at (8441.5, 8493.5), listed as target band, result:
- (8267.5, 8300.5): -1.24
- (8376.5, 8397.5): 0.20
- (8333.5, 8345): 0.35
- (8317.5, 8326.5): -0.09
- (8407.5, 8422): -0.22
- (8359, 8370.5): 0.03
